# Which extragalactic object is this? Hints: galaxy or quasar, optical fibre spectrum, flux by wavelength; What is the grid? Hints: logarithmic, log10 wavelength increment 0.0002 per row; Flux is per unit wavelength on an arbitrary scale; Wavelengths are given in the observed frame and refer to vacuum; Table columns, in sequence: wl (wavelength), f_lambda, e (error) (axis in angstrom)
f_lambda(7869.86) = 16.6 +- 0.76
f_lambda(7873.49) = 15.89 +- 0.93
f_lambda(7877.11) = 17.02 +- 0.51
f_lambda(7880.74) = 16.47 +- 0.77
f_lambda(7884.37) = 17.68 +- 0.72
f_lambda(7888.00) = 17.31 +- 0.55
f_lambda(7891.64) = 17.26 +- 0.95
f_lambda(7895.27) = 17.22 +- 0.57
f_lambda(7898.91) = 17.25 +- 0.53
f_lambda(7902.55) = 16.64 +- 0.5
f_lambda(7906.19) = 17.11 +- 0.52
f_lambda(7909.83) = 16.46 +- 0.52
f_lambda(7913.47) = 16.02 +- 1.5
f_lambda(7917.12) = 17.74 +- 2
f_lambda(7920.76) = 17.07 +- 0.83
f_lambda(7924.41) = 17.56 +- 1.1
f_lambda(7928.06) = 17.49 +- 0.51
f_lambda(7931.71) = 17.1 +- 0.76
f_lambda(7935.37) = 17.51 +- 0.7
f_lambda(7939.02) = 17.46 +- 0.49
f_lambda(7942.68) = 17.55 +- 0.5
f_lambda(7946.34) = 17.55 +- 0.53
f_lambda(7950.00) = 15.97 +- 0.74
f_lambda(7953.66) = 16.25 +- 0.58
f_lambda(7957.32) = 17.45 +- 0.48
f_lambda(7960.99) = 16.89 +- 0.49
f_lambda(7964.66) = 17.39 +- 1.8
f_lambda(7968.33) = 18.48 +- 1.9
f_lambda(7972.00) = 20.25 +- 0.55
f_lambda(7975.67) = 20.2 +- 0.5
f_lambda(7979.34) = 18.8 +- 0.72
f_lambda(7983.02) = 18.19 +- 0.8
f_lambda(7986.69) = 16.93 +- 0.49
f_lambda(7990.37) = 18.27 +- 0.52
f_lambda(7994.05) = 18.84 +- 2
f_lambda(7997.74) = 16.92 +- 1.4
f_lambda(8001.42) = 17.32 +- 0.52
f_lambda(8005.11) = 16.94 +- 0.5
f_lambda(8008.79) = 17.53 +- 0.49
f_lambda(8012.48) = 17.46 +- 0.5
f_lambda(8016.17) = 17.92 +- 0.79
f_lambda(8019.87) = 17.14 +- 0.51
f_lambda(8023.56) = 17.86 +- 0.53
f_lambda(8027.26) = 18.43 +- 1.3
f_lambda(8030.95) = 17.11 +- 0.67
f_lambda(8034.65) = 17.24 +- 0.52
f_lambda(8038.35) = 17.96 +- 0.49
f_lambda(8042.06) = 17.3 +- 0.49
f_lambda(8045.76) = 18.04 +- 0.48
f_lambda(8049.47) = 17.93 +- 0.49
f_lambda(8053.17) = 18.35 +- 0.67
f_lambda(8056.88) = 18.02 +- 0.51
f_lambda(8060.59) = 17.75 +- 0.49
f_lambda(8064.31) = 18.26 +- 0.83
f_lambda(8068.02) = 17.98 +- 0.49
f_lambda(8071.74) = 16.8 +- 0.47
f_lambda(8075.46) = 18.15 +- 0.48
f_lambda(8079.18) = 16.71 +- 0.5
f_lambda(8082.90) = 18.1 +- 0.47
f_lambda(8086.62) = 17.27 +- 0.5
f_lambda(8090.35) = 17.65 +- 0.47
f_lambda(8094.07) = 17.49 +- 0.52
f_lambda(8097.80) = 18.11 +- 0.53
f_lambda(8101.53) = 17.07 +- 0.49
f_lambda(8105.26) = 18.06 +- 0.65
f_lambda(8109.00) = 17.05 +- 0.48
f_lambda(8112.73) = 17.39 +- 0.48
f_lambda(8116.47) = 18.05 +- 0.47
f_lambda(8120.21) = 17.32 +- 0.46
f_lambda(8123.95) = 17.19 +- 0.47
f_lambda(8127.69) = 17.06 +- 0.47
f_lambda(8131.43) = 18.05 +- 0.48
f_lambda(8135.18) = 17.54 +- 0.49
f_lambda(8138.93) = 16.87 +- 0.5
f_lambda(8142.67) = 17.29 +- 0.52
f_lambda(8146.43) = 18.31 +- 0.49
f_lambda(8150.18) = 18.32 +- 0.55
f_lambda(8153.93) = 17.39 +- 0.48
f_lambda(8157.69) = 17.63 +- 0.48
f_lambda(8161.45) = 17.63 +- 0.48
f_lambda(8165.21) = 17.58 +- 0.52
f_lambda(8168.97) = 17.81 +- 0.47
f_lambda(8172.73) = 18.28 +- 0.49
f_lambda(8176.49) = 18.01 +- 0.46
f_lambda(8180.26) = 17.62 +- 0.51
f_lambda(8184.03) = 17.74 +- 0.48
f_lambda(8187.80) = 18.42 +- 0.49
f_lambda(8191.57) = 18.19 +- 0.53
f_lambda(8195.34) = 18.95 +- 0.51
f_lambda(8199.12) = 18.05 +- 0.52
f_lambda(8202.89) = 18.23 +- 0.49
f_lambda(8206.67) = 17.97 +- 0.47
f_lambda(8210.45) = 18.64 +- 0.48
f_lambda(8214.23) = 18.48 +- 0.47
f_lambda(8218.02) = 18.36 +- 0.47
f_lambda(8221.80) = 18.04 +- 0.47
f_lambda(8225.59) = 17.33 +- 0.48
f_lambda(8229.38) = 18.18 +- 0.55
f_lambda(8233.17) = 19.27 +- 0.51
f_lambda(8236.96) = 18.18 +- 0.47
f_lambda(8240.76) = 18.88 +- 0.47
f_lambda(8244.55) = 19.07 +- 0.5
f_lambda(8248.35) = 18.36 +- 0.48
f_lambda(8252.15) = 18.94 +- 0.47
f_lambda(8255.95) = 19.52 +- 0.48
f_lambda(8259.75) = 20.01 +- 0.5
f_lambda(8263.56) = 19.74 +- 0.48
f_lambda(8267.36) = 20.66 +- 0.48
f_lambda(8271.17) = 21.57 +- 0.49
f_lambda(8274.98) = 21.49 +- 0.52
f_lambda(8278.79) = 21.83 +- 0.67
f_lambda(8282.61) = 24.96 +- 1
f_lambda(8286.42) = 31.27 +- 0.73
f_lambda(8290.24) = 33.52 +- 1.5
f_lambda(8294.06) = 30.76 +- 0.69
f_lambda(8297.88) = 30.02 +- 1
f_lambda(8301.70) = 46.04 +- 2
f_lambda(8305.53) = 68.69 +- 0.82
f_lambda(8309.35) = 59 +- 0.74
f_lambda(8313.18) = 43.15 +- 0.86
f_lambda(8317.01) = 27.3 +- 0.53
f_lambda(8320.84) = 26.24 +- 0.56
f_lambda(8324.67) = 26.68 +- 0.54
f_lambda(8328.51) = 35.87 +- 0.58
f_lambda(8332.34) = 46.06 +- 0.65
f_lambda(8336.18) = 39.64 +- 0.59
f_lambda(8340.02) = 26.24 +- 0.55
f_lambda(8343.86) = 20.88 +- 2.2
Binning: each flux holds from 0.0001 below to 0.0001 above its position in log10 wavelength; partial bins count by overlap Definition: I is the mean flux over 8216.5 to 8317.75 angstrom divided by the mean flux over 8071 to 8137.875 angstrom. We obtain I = 1.54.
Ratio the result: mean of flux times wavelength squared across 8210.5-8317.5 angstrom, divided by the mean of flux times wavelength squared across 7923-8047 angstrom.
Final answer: 1.60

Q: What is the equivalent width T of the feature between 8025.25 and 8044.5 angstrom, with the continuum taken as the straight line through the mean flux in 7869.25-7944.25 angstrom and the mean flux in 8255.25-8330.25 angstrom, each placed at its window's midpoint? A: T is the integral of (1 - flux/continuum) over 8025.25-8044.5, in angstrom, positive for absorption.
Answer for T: 3.8 angstrom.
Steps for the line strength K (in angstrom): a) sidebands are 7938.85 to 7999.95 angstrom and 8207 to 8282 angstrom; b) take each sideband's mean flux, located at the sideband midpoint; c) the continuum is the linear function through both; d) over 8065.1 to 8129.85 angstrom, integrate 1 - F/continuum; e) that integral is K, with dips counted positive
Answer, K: 3.6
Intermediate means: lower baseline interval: 17.9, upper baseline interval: 19.4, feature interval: 17.5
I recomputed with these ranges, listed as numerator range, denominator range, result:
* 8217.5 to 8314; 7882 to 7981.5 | 1.53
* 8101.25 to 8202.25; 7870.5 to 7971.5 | 1.04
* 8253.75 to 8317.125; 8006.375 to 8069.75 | 1.79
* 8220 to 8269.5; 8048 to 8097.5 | 1.07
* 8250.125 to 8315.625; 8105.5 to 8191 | 1.77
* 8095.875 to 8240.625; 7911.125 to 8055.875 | 1.01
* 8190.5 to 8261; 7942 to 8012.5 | 1.04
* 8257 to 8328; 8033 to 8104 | 1.80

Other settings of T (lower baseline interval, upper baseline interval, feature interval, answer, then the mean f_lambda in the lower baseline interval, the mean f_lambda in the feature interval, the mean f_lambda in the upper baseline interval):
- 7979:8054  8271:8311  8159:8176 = 6.1 angstrom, 17.7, 17.8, 35.8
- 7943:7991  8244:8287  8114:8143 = 3.3 angstrom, 17.9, 17.4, 21.2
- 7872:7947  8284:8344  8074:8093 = 6.1 angstrom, 17.1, 17.6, 37.3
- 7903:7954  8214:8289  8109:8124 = 1.2 angstrom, 17.1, 17.5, 20.4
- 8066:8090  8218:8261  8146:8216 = 0.7 angstrom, 17.5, 18.1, 18.7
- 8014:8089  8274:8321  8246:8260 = 5.9 angstrom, 17.7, 19.1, 36.4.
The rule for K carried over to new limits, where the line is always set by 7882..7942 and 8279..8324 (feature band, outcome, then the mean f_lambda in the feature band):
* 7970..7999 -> 3.2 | 18.6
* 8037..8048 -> 2.8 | 17.8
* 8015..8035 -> 4.7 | 17.6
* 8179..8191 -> 5.1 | 18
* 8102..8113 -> 4.0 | 17.5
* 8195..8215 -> 8.7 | 18.3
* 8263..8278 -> 6.2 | 21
